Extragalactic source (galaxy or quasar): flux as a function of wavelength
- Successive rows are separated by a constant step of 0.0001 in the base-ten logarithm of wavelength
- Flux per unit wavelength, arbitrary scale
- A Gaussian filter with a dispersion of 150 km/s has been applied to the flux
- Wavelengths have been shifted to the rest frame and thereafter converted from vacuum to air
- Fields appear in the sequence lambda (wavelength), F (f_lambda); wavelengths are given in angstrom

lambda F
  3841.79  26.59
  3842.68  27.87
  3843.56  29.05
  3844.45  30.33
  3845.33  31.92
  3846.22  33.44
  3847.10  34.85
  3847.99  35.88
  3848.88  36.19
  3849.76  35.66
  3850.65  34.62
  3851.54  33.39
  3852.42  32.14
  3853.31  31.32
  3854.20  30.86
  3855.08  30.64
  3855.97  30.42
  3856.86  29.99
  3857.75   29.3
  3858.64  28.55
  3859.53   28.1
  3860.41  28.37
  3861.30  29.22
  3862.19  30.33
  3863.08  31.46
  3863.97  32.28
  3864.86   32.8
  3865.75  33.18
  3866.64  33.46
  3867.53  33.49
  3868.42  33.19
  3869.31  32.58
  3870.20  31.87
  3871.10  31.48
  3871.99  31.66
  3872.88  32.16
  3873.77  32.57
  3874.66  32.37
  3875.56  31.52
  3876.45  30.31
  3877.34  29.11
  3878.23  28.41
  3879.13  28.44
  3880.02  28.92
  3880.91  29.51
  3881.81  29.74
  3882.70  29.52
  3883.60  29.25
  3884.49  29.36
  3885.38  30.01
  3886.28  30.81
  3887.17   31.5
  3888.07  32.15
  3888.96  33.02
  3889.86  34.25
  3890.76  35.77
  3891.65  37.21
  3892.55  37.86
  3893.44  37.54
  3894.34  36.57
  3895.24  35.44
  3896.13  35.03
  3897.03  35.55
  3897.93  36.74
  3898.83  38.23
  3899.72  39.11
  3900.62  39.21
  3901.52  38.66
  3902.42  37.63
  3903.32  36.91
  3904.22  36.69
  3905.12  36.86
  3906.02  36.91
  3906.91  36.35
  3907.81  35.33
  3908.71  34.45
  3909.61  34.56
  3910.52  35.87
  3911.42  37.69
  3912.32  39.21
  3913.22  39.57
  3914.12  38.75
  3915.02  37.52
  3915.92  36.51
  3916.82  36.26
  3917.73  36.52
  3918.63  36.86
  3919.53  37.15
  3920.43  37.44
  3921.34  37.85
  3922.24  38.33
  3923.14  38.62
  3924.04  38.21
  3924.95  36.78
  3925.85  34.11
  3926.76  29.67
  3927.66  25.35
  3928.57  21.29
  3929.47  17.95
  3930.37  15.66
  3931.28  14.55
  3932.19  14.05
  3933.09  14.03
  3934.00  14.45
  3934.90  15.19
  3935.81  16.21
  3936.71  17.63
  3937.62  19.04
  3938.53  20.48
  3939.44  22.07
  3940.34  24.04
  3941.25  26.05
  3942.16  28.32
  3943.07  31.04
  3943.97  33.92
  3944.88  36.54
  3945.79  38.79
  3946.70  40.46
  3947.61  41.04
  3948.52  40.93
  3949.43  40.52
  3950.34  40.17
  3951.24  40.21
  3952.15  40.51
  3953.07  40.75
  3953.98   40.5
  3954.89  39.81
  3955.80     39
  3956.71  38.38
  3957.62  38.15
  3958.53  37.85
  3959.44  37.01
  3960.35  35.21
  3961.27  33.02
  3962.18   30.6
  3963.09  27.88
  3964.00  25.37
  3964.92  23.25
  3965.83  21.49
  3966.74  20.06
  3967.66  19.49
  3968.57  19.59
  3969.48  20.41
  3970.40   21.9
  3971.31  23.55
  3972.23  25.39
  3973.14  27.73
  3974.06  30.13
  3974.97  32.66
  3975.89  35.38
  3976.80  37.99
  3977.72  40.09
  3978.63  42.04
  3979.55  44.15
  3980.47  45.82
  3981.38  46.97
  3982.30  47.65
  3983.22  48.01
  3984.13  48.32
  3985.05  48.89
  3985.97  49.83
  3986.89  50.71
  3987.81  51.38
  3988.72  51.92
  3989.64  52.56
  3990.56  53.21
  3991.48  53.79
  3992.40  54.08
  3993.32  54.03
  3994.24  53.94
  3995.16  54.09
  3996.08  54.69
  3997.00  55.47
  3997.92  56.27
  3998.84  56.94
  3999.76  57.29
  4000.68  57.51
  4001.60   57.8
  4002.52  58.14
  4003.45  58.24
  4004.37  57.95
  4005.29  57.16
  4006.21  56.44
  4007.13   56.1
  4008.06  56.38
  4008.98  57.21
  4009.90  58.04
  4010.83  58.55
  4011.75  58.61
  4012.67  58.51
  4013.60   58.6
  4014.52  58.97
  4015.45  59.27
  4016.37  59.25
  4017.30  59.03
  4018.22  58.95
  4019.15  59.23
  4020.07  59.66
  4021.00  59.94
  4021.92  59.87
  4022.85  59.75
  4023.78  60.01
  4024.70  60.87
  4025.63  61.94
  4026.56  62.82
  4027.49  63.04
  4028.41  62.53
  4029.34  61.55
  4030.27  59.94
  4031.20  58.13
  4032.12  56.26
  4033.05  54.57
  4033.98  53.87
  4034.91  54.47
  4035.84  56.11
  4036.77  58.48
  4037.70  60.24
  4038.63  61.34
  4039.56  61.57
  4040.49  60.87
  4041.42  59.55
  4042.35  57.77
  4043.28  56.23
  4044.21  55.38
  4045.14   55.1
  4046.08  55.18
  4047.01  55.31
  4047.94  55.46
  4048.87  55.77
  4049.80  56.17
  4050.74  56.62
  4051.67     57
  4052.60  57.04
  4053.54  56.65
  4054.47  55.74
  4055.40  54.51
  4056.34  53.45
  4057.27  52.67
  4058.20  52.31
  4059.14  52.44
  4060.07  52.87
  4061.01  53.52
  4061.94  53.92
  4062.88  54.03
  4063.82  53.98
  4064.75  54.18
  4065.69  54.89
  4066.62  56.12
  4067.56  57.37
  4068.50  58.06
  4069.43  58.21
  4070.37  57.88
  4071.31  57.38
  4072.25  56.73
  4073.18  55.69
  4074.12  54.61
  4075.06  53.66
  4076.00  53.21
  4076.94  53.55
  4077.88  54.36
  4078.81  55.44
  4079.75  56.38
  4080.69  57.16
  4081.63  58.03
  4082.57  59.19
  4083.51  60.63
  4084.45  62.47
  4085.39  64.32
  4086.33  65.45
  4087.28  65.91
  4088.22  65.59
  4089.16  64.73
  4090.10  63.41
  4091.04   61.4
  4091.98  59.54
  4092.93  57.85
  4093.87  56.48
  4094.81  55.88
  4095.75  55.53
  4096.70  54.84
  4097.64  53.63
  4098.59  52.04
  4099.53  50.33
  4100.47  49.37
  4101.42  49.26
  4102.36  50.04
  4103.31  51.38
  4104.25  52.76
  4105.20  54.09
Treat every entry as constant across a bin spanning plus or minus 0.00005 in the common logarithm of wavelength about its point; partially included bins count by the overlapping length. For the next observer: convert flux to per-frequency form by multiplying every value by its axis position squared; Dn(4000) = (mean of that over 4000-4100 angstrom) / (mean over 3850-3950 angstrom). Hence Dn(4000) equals 1.95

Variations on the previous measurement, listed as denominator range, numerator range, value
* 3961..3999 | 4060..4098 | 1.50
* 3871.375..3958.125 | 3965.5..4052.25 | 1.67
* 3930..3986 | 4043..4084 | 1.85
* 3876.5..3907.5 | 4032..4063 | 1.78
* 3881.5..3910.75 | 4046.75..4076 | 1.72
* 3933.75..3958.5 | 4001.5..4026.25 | 1.88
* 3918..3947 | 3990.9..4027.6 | 2.21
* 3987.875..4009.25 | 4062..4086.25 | 1.06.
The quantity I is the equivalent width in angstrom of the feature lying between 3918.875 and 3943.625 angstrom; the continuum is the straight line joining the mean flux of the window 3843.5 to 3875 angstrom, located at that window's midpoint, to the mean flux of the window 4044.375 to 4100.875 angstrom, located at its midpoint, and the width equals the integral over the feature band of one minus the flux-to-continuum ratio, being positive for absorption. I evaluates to 9.0 angstrom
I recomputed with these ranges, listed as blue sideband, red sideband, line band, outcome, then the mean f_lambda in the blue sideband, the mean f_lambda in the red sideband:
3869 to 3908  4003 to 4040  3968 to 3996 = 5.1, 33.6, 58.8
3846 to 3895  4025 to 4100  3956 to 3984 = 7.7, 32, 57.2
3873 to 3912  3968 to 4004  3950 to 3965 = 2.1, 34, 45.6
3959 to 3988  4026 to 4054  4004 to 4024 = -4.0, 34.6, 57.8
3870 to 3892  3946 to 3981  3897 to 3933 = -1.9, 31.2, 33.7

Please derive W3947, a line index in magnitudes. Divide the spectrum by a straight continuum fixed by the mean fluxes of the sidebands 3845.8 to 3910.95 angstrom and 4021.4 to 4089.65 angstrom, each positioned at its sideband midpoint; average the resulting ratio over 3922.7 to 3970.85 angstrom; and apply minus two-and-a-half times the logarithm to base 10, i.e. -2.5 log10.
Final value 0.416 mag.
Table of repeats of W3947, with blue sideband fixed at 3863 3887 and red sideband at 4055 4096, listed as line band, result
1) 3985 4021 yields -0.18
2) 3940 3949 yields 0.17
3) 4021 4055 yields -0.12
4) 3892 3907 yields -0.09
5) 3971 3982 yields 0.22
